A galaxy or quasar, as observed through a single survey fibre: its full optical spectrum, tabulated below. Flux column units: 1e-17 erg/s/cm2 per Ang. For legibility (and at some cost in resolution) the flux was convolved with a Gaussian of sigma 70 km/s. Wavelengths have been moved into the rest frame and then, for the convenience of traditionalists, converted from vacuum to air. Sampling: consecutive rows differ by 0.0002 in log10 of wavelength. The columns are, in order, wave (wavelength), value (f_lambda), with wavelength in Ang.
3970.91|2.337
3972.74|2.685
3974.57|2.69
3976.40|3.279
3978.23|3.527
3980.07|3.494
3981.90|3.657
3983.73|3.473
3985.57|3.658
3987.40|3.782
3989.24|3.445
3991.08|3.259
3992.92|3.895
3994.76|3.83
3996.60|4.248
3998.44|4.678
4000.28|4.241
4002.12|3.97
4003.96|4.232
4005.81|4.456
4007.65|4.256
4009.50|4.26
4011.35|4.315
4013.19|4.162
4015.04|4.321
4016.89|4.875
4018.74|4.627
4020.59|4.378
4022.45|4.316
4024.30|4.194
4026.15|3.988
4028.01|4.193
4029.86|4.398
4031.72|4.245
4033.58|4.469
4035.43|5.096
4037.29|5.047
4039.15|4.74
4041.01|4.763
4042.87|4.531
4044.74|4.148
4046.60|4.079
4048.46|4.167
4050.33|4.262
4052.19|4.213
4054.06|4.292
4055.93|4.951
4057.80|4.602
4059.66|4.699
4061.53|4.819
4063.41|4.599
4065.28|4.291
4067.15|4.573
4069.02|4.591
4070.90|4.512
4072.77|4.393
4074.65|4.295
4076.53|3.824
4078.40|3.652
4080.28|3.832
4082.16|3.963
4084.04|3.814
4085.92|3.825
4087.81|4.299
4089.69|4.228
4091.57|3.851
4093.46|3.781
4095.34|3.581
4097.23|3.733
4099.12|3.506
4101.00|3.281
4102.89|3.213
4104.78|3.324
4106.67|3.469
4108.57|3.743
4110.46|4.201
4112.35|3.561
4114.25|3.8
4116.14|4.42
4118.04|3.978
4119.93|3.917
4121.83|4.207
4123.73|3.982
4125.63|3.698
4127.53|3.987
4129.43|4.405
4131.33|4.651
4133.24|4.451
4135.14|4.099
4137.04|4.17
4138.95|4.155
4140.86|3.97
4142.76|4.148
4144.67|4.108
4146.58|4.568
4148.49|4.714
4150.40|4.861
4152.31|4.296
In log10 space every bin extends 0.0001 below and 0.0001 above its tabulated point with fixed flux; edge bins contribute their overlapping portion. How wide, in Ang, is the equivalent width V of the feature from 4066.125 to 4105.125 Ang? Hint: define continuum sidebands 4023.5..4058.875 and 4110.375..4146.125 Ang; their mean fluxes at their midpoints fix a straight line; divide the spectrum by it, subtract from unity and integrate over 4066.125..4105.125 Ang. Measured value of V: 3.26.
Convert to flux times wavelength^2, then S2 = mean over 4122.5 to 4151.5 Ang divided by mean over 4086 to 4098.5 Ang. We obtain 1.1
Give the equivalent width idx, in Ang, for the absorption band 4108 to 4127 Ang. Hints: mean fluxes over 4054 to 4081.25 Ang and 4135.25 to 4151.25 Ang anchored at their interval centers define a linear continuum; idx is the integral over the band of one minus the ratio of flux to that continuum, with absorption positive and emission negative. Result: 1.71 Ang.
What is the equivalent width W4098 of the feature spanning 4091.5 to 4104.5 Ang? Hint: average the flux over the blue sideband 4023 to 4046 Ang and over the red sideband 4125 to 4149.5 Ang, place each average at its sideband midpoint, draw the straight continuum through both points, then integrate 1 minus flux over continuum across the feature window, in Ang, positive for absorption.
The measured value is 2.41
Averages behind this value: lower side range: 4.48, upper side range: 4.25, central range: 3.53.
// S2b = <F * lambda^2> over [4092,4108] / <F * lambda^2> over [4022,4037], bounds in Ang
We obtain 0.82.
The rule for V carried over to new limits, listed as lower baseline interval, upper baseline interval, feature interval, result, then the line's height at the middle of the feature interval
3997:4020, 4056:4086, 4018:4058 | -0.9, 4.33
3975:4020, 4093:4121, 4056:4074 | -3.6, 3.81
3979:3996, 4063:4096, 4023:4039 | -2.6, 3.85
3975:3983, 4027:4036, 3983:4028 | -2.0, 3.95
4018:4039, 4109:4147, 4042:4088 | 0.5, 4.33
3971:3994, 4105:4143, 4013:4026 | -3.1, 3.54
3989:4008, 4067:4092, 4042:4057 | -0.9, 4.09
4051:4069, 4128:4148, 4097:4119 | 3.5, 4.38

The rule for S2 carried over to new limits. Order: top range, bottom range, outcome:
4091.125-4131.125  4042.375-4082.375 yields 0.90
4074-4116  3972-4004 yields 1.09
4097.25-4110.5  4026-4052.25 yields 0.81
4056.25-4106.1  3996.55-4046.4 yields 0.94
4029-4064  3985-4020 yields 1.12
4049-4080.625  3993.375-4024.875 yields 1.05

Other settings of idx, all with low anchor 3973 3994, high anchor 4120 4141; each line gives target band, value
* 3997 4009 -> -2.58 Ang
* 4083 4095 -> 0.03 Ang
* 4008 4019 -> -2.49 Ang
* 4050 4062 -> -2.39 Ang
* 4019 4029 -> -1.65 Ang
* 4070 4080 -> -0.58 Ang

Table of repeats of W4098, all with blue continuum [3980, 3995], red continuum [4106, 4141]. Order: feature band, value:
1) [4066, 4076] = -1.5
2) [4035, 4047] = -2.7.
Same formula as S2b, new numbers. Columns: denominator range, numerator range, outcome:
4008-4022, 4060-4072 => 1.06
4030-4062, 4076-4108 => 0.84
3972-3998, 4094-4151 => 1.21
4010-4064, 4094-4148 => 0.92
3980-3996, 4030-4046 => 1.30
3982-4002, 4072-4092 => 1.09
